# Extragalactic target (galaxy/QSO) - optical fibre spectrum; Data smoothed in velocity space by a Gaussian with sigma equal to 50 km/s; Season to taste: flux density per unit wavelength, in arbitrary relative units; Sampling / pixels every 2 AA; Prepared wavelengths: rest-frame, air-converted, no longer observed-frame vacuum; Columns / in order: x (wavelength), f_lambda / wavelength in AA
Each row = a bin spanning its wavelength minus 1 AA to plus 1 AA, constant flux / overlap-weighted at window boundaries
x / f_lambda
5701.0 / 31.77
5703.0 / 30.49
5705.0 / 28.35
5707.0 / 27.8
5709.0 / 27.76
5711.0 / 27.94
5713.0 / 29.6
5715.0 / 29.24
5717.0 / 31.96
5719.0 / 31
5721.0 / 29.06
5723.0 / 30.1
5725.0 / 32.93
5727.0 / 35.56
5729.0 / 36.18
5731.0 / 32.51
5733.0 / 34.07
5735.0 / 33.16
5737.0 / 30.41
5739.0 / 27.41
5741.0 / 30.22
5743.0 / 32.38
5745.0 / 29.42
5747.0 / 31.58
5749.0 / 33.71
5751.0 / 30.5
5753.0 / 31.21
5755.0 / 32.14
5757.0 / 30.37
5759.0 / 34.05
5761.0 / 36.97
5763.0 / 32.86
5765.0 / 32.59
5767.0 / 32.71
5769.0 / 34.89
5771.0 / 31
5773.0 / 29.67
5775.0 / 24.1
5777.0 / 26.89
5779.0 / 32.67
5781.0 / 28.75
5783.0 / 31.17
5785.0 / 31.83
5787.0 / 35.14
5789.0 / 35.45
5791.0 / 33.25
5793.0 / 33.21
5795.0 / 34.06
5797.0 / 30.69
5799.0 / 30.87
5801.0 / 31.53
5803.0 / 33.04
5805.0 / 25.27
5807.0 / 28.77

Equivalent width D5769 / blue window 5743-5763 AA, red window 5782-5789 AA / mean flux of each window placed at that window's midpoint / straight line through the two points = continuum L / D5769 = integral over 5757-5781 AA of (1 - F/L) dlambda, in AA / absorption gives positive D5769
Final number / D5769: 0.9 AA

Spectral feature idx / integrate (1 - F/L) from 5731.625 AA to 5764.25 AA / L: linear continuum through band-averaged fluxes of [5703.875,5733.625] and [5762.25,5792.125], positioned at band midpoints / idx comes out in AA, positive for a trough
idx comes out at -0.7 AA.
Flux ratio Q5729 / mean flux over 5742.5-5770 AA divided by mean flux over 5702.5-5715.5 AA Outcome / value 1.14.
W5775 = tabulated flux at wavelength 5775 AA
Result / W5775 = 24.1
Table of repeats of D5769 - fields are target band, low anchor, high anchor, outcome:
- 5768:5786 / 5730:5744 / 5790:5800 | 1.1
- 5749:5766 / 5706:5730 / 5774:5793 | -0.9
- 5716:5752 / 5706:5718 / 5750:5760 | -1.7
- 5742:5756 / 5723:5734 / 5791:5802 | 0.8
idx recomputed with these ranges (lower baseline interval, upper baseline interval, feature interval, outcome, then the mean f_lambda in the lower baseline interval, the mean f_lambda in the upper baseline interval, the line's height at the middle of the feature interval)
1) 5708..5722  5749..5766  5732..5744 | 0.0 AA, 29.5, 32.7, 31.2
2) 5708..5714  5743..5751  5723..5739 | -1.5 AA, 28.4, 31.5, 30.2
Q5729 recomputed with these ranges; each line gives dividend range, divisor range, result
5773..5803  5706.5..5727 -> 1.04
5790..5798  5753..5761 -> 1.00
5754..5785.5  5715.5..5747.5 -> 0.99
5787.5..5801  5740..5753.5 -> 1.05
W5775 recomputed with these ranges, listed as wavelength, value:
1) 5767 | 32.71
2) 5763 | 32.86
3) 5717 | 31.96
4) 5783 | 31.17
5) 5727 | 35.56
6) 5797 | 30.69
